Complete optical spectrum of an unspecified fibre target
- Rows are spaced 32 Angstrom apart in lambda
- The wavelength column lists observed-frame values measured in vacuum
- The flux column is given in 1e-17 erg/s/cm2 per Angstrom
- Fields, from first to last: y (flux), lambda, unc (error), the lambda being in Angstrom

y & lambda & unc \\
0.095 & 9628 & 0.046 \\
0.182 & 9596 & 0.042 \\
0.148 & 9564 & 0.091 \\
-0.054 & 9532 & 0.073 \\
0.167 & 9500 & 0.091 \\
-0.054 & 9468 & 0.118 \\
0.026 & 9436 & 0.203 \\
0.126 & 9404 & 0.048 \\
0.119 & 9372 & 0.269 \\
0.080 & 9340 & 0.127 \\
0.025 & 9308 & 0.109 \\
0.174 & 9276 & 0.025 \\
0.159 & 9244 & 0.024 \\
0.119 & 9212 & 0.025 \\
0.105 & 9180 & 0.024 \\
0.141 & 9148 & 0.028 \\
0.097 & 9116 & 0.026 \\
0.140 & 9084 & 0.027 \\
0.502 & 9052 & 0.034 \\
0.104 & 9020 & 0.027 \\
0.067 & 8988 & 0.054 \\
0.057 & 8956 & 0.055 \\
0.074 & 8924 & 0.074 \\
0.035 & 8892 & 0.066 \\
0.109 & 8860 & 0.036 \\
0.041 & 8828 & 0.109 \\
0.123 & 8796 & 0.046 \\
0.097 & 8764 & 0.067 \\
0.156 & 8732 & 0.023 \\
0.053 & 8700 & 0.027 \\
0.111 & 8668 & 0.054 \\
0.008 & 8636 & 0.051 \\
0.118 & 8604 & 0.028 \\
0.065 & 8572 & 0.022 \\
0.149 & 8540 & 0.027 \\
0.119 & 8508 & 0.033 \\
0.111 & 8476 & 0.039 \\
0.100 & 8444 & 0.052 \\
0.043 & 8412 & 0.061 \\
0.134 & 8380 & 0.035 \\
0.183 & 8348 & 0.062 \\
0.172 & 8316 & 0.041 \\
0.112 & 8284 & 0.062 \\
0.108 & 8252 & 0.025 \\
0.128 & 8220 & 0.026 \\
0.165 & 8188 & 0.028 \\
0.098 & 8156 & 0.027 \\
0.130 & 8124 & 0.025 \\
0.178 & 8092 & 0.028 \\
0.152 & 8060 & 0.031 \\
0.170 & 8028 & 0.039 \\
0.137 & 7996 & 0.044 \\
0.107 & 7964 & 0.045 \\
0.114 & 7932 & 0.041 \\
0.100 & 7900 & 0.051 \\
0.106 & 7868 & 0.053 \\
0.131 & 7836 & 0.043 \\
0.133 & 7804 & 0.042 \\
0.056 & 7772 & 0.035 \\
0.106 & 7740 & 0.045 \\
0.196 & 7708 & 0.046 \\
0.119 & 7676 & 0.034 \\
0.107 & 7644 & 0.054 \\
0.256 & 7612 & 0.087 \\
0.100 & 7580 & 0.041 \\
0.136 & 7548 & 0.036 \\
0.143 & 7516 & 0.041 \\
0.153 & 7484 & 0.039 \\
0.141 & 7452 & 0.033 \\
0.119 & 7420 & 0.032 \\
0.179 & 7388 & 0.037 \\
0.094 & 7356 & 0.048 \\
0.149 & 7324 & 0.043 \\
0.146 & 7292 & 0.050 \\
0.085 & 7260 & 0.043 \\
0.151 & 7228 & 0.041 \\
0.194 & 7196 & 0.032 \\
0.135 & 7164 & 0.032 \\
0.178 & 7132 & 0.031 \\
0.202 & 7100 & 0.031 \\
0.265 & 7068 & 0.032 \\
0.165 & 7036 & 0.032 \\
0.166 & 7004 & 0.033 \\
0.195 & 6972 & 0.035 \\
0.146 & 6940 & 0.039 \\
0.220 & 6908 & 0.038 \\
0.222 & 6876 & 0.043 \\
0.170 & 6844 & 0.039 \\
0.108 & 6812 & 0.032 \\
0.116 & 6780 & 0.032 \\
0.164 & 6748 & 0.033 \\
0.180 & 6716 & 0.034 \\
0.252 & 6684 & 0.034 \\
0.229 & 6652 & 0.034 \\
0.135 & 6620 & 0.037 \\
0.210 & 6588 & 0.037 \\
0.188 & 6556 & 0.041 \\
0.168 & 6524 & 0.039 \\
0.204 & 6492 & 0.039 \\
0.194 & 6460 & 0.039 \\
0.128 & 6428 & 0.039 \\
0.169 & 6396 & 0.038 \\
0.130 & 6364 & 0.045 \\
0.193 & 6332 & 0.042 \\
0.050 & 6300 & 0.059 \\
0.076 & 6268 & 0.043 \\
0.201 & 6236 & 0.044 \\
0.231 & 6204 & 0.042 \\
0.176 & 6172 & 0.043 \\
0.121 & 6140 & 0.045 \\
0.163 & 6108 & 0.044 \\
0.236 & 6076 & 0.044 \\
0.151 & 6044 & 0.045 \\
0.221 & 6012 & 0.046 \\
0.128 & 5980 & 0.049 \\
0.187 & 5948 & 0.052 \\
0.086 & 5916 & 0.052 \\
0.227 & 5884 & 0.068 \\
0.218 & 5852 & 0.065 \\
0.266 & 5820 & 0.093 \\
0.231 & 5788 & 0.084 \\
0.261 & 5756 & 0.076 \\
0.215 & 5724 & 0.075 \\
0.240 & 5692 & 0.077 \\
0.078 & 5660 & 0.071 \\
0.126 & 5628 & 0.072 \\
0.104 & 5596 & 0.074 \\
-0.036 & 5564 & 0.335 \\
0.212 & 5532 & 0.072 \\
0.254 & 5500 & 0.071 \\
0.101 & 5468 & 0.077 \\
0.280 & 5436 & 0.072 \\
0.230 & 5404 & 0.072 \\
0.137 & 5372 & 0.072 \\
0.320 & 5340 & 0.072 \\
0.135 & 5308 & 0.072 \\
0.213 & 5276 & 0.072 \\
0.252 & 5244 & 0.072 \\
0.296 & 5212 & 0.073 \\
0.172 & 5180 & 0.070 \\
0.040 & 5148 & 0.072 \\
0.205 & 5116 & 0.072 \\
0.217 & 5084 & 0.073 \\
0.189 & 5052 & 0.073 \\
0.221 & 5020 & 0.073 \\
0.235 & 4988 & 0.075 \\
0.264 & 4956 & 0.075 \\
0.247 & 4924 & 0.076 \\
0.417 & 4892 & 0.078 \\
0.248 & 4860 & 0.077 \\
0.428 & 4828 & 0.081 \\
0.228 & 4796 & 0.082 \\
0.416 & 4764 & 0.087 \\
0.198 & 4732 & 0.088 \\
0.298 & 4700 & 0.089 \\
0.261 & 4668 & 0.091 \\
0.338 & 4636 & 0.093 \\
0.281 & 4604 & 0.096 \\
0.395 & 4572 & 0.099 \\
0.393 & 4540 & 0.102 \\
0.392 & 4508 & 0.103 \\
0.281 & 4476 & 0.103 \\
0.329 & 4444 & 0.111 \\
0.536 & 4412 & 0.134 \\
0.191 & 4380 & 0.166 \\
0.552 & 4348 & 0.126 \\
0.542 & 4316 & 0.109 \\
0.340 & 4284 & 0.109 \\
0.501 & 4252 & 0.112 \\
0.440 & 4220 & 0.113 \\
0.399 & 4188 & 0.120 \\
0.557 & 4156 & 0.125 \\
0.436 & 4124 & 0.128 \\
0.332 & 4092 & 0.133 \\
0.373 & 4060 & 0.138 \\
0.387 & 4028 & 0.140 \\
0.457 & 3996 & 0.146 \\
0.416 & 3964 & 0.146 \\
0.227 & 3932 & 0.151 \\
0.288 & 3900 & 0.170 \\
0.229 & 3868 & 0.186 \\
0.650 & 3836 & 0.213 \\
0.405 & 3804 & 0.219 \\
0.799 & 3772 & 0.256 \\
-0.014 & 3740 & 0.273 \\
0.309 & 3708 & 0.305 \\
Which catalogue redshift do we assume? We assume 1.43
